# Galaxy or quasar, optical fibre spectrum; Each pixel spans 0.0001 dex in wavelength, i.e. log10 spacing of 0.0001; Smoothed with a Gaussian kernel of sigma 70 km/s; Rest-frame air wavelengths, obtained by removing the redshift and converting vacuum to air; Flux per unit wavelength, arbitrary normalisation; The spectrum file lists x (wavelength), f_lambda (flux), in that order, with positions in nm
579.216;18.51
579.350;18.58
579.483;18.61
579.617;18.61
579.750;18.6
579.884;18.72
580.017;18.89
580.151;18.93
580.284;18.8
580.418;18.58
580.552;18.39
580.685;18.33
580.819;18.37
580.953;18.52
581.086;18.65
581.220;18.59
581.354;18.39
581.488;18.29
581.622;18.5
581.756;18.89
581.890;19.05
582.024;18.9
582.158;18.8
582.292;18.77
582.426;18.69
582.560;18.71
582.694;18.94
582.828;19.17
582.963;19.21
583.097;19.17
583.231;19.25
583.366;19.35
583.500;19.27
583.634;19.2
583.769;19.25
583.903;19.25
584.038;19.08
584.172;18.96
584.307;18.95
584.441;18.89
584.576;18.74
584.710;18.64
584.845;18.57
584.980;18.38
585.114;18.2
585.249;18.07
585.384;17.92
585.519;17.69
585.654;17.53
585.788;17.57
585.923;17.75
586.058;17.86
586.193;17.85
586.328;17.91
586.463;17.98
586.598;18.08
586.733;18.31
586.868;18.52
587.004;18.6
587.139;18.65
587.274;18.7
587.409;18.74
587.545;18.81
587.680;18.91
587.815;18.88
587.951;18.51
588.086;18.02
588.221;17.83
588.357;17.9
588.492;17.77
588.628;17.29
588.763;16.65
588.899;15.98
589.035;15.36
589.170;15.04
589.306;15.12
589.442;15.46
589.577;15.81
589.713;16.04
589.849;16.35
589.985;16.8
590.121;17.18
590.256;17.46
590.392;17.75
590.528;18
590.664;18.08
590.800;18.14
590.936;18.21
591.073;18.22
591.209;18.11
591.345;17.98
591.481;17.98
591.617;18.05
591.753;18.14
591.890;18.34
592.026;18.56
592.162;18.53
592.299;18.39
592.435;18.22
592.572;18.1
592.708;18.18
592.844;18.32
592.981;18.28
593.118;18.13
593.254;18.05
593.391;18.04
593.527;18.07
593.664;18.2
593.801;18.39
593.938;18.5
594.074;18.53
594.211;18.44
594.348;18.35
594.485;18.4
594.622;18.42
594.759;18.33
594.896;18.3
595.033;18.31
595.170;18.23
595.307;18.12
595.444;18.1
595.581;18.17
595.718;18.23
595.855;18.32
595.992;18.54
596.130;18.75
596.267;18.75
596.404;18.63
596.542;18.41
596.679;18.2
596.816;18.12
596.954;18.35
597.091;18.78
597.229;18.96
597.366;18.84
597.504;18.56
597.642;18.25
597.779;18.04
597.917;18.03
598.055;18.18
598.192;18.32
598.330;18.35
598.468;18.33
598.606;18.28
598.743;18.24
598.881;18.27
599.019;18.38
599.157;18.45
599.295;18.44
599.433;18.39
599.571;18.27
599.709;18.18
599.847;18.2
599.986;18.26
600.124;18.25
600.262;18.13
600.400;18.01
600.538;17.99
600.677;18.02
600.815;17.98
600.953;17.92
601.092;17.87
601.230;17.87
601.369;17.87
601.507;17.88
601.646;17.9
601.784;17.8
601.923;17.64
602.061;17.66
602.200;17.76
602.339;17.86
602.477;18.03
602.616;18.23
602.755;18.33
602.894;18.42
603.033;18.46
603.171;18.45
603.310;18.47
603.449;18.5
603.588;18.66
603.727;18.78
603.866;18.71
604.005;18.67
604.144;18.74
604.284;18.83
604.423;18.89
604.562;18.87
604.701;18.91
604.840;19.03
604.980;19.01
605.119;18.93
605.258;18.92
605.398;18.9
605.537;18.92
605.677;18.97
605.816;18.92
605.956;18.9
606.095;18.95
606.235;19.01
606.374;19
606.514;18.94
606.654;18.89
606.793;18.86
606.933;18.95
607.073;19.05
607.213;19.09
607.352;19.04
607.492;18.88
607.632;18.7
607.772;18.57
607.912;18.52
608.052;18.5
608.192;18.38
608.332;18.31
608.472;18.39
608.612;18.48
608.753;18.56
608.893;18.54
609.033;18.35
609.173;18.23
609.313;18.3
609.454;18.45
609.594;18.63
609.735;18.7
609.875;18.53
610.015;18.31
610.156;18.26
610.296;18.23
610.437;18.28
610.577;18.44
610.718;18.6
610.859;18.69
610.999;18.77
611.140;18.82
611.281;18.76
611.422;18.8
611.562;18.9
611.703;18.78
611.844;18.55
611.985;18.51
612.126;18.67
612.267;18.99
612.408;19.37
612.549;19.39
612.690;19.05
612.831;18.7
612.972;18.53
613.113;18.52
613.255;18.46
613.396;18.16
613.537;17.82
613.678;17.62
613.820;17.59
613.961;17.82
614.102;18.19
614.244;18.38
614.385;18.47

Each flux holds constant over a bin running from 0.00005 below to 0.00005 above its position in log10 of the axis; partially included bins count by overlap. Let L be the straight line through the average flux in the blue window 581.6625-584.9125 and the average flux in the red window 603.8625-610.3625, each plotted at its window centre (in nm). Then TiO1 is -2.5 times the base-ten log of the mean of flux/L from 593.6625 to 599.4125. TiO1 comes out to 0.03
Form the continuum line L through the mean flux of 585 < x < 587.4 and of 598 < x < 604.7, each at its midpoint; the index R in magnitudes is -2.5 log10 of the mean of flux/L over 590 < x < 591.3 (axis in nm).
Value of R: 0.02 mag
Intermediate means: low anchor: 18.1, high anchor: 18.3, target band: 17.9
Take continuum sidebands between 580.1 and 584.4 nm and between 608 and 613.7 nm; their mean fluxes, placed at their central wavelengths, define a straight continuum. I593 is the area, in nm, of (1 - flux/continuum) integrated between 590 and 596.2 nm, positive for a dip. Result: 0.18 nm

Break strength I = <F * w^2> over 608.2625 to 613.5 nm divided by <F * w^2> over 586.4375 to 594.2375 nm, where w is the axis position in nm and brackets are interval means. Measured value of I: 1.1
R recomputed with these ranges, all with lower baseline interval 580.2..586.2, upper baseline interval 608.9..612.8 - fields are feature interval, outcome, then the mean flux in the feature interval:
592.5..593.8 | 0.03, 18.2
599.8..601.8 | 0.04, 18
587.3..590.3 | 0.09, 17.1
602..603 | 0.04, 18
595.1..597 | 0.02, 18.4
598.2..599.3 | 0.02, 18.3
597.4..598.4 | 0.02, 18.3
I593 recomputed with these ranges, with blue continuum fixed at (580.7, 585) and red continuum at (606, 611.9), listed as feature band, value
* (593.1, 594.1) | 0.029 nm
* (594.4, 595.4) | 0.025 nm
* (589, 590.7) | 0.209 nm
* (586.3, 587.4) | 0.026 nm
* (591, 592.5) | 0.044 nm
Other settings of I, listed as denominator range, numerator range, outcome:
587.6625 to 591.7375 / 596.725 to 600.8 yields 1.09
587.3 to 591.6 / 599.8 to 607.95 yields 1.12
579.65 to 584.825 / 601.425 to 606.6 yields 1.06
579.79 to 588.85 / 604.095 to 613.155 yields 1.10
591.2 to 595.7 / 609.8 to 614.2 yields 1.08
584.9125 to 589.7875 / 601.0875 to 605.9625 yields 1.11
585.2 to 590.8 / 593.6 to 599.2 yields 1.08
